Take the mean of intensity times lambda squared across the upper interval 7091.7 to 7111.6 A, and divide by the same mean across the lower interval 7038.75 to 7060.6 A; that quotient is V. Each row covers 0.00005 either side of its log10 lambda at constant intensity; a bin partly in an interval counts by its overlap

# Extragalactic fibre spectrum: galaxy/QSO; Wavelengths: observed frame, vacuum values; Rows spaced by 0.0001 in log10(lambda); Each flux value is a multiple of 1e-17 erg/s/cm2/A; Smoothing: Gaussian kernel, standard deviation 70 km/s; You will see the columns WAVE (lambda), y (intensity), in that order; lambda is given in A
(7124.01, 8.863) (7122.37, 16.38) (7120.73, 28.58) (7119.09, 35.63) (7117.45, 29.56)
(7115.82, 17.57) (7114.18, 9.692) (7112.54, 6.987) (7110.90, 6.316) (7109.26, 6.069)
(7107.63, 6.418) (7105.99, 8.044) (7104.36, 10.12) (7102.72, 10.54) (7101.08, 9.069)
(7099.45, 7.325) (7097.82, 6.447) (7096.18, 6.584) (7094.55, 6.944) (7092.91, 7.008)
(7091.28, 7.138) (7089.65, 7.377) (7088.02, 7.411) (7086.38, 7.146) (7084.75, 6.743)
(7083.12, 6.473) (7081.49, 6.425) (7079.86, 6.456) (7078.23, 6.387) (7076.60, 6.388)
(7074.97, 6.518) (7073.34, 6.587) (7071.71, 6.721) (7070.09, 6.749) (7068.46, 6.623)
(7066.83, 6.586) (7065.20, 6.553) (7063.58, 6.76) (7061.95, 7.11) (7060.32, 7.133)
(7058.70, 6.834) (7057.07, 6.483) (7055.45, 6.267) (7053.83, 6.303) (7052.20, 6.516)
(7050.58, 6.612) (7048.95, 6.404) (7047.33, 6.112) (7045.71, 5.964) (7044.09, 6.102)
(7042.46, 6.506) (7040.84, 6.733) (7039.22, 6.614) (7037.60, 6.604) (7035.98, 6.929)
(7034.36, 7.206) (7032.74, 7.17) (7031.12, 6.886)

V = 1.2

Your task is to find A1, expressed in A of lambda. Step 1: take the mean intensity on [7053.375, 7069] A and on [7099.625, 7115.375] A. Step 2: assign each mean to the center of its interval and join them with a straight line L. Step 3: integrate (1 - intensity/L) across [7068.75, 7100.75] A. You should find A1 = 3.0 A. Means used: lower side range 6.68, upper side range 8.33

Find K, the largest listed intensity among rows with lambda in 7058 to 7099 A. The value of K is 7.411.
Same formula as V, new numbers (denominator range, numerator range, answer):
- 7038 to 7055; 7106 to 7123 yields 2.54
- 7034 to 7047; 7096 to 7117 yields 1.40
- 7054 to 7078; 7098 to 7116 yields 1.30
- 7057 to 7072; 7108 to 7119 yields 2.09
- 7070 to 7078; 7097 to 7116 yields 1.29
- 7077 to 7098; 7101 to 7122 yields 2.13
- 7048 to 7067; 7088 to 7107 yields 1.20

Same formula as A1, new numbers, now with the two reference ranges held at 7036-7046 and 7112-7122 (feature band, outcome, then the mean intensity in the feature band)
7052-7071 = 6.9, 6.67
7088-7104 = 9.0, 7.67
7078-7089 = 6.0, 6.75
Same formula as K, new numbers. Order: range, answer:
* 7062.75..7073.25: 6.76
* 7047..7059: 6.834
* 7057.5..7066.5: 7.133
